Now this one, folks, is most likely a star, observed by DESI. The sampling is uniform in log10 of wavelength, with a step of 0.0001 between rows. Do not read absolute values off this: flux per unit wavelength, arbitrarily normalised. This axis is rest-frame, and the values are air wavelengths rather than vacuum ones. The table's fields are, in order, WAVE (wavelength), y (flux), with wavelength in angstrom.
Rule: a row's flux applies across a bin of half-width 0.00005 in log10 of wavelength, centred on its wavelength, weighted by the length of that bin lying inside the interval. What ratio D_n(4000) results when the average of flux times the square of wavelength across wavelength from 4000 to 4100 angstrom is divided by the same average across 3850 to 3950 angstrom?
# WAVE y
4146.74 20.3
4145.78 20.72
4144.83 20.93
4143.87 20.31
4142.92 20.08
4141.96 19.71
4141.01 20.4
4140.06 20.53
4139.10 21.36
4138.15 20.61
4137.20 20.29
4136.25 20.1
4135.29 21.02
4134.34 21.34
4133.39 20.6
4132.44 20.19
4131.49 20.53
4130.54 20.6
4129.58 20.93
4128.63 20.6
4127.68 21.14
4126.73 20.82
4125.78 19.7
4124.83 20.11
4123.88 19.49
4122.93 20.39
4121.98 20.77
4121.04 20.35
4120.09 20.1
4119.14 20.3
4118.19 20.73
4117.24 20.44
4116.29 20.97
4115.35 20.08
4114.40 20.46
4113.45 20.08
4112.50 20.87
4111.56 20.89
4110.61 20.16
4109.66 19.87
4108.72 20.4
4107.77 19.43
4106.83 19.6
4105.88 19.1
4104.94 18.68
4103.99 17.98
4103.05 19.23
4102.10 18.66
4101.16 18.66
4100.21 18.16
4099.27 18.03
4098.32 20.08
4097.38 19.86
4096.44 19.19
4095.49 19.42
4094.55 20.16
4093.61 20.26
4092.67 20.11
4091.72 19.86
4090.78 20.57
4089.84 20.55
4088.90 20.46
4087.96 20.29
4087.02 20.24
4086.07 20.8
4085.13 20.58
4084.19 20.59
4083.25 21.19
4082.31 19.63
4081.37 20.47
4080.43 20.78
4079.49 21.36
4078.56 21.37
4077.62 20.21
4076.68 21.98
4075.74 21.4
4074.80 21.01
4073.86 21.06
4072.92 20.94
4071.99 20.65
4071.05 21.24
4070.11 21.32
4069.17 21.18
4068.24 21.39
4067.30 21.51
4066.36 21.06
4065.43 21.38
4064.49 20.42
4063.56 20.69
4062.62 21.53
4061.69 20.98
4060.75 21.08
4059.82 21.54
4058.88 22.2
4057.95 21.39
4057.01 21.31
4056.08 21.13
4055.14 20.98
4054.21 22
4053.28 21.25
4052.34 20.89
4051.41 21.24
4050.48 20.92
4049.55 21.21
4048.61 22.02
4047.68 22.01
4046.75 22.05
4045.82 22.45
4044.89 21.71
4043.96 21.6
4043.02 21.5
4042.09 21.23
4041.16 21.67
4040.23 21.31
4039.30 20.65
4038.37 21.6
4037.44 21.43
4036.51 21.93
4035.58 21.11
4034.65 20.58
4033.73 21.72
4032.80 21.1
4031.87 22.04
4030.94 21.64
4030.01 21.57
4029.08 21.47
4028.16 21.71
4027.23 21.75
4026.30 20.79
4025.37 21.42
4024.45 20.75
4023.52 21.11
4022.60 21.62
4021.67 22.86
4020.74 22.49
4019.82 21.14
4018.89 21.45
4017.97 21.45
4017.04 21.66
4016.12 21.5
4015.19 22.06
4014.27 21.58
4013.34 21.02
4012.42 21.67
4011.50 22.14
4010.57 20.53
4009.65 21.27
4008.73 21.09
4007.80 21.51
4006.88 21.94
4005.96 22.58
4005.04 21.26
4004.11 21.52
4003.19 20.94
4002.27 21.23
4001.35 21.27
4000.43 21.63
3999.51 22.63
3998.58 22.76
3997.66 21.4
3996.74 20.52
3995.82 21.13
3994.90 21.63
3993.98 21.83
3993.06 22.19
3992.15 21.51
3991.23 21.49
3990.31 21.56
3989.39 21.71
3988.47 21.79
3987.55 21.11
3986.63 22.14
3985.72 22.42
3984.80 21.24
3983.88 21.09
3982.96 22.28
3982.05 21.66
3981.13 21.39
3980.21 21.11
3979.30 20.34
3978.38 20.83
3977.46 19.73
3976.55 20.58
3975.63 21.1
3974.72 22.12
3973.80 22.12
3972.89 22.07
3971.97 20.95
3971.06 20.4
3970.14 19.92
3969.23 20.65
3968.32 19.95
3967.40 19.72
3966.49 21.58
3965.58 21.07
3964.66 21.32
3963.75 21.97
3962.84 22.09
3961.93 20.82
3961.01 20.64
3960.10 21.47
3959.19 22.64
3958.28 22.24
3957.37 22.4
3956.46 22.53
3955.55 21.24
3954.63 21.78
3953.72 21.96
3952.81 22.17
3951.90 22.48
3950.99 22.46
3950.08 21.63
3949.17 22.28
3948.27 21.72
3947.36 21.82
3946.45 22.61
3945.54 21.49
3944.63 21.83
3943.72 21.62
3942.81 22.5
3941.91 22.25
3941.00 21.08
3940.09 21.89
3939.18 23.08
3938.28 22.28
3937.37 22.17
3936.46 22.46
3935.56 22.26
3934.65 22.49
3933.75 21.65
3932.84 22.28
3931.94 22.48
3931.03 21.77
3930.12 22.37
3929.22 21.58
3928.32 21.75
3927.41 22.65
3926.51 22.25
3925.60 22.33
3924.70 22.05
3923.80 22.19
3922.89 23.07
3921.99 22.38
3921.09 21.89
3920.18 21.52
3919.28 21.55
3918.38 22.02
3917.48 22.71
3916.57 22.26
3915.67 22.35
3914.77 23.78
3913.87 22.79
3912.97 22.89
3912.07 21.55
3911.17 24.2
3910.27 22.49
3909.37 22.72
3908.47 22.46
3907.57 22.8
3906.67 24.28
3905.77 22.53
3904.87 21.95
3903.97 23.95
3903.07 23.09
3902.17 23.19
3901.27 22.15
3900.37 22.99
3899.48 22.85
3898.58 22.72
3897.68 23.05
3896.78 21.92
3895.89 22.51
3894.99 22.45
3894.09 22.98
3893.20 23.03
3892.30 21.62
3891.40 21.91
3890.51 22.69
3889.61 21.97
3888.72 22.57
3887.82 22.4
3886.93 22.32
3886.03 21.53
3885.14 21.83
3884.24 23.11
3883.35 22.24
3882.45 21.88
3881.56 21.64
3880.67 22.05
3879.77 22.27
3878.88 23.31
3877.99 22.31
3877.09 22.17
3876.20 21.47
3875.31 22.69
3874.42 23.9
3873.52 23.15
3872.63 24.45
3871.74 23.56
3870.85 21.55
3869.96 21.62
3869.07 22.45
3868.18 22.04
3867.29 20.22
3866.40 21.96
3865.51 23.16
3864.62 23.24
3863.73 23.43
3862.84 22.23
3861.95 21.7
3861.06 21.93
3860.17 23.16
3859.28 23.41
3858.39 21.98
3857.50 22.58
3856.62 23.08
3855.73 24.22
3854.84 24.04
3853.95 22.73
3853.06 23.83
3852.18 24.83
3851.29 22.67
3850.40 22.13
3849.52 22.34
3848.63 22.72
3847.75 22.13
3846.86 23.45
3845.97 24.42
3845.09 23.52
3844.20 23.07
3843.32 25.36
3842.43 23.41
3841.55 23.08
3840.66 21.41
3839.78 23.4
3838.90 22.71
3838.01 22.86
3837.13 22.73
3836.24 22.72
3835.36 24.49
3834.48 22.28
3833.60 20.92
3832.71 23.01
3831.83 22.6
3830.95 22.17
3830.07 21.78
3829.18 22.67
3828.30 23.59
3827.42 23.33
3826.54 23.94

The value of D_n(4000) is 1.0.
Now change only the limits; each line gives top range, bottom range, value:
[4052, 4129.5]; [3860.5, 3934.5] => 1.00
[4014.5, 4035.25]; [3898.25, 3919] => 1.00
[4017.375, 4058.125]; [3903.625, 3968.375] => 1.02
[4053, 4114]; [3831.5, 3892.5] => 1.01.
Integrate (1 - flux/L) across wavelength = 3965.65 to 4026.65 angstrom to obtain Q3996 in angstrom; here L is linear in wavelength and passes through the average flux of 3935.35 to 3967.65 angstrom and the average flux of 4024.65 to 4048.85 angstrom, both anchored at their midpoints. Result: 0.9 angstrom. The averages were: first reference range 21.9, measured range 21.4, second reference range 21.5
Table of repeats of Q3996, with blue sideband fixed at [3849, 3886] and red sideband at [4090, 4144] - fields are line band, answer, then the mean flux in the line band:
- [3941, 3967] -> -0.1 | 21.9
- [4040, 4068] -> -0.9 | 21.4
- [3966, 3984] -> 0.5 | 21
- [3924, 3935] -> -0.1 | 22.1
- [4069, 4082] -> -0.3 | 21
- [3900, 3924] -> -0.5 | 22.7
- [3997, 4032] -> -0.7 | 21.6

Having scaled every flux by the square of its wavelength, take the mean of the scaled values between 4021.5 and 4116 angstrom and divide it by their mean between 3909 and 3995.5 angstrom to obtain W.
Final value 1.0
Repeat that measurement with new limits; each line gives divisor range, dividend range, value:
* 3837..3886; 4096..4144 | 1.00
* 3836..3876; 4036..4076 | 1.03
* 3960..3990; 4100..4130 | 1.01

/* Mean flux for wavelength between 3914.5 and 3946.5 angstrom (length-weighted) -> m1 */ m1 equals 22.2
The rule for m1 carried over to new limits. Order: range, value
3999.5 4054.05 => 21.5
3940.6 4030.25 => 21.5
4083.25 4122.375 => 19.9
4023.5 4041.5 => 21.4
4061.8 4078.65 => 21.1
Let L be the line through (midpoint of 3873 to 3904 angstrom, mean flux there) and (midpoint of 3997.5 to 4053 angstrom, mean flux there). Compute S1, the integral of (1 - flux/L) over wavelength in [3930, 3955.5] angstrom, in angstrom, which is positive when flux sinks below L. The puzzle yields 0.0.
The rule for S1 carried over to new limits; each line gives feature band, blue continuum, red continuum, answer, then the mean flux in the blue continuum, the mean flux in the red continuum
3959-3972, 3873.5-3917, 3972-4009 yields 0.5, 22.6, 21.5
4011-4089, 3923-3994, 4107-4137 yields -1.2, 21.7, 20.4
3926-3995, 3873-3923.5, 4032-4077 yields 1.2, 22.5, 21.3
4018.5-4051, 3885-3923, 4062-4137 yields -0.7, 22.6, 20.4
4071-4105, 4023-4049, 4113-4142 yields 1.3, 21.5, 20.5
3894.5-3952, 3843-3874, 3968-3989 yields -1.1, 22.9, 21.2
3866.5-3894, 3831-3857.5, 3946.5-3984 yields 0.3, 23.1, 21.4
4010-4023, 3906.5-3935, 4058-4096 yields -0.1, 22.4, 20.8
